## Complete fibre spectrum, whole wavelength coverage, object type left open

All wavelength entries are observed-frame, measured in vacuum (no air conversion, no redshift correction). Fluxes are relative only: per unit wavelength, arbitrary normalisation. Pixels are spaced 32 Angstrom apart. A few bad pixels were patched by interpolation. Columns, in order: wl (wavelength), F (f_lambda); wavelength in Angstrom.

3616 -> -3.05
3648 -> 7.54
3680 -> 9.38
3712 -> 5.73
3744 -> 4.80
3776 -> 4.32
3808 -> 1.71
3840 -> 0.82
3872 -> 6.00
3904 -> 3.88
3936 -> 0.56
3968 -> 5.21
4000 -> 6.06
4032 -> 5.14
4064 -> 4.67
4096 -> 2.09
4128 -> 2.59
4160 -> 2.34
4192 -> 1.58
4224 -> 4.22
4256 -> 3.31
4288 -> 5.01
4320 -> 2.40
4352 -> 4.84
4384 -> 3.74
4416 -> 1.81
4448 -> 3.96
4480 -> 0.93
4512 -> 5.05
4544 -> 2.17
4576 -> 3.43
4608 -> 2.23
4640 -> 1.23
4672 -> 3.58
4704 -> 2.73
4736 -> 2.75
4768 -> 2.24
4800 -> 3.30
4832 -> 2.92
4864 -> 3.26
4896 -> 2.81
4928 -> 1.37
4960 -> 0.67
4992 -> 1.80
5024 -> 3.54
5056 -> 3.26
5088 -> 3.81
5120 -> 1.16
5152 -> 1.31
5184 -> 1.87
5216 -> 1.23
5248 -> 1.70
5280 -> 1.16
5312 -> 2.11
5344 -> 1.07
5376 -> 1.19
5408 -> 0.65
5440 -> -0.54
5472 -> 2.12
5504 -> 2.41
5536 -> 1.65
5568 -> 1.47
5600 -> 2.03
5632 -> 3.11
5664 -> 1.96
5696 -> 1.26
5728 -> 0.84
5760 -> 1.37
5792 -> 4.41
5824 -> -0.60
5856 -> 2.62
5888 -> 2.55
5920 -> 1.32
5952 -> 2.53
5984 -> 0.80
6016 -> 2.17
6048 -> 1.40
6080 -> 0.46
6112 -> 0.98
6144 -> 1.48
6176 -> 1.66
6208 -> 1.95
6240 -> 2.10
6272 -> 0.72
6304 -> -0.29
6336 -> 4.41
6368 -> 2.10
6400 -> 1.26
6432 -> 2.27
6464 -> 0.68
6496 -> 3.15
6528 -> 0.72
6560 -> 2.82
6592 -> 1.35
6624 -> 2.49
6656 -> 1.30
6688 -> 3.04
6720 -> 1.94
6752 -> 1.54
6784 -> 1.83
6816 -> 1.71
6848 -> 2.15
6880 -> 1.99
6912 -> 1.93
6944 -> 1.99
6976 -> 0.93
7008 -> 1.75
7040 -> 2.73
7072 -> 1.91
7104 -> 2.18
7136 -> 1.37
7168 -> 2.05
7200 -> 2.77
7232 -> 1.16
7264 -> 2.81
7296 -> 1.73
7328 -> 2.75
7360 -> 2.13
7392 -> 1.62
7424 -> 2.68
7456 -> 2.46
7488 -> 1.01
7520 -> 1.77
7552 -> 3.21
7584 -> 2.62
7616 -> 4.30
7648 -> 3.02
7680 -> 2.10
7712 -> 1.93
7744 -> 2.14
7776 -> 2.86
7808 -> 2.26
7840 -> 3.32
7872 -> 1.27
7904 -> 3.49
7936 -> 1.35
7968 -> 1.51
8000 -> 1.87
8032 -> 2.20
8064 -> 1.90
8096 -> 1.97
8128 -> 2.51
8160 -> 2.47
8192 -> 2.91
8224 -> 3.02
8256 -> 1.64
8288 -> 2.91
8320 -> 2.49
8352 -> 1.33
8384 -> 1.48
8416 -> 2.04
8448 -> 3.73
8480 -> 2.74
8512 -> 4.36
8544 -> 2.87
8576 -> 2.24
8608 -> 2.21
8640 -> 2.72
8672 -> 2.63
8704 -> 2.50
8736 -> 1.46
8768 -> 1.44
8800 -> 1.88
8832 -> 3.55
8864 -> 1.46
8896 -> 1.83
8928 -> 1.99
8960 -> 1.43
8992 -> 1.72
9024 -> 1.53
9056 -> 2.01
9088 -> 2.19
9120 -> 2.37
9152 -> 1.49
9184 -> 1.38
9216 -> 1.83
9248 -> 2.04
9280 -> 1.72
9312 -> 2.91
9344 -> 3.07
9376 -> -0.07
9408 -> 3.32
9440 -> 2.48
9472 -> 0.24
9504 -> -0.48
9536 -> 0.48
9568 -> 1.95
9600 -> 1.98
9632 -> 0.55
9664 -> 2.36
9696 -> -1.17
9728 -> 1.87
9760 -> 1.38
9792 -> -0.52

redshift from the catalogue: 0.703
